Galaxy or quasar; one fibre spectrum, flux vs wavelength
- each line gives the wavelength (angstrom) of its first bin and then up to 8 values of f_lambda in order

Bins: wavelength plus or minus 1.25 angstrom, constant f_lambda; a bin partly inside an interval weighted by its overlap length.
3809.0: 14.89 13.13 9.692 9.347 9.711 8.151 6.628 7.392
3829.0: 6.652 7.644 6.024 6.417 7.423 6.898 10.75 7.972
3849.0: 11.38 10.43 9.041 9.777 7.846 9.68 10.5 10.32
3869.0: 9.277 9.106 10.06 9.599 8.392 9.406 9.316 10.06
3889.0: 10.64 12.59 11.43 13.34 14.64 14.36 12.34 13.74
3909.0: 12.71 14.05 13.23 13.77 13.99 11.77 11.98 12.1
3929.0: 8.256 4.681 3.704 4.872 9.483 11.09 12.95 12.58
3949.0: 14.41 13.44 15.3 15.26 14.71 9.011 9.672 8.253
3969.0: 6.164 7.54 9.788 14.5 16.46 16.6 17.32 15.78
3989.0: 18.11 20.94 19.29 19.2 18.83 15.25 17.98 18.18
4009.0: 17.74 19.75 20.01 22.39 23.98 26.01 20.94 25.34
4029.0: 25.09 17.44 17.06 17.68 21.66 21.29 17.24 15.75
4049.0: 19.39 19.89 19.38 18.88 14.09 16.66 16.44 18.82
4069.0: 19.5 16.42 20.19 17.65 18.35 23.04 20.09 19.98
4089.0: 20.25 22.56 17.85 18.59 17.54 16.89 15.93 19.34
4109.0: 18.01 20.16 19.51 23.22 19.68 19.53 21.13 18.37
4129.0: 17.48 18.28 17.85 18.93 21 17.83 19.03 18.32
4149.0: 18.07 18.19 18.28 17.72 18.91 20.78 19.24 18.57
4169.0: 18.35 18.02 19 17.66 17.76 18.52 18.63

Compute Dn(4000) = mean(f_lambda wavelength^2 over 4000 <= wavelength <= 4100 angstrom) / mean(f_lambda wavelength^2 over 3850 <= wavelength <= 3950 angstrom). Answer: 1.94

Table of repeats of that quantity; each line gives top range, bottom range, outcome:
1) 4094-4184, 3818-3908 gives 2.21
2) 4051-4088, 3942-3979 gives 1.66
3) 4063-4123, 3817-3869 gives 2.54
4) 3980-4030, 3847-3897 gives 2.12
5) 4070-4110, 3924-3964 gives 1.88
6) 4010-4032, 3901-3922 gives 1.78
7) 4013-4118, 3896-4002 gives 1.60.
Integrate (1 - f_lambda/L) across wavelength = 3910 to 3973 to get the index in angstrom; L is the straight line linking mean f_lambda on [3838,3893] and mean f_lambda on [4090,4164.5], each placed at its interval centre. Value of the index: 6.9 angstrom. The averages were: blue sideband 9.58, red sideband 18.9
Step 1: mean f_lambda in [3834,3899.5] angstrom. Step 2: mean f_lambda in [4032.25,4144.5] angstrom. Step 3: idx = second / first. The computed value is 1.94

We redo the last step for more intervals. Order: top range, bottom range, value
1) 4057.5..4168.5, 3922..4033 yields 1.25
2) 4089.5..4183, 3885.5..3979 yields 1.64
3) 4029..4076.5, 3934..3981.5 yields 1.62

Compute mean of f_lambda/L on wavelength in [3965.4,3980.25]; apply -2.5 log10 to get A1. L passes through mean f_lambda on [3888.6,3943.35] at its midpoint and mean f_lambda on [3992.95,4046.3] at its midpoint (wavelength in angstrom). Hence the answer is 0.47 mag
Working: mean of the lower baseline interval 11.3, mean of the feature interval 10.5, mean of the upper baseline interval 20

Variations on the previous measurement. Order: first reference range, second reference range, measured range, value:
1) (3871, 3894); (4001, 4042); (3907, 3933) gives 0.10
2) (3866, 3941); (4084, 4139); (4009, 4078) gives -0.20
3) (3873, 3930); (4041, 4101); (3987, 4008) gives -0.17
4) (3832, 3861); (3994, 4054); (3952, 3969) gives 0.33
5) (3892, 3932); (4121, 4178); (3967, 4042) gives -0.21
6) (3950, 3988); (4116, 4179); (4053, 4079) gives -0.11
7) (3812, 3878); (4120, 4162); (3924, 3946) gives 0.33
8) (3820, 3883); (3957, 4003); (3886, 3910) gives -0.18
